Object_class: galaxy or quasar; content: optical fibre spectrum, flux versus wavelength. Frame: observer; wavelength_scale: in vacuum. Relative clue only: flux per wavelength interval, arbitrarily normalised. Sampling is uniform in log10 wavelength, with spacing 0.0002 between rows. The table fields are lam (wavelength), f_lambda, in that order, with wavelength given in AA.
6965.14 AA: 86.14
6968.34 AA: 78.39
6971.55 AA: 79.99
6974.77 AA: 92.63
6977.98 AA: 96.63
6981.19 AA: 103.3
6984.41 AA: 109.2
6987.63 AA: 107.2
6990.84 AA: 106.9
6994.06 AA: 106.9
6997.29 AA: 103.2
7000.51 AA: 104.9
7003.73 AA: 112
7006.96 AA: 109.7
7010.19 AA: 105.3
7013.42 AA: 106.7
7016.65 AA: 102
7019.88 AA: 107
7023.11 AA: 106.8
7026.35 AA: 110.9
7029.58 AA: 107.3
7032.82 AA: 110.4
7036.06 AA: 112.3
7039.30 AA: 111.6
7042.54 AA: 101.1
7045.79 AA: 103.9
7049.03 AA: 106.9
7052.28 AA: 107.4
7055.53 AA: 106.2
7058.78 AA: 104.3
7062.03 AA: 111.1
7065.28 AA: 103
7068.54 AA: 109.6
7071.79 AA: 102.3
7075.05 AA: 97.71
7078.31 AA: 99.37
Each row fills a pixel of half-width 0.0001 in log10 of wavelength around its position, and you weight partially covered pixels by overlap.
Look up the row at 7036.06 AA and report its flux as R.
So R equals 112.3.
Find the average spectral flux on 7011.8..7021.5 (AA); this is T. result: 105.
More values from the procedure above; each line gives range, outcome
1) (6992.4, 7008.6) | 107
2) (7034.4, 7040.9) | 112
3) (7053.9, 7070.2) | 107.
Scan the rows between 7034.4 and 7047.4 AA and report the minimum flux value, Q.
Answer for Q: 101.1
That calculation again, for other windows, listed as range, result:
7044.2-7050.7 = 103.9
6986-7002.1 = 103.2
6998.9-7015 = 104.9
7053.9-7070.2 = 103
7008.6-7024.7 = 102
